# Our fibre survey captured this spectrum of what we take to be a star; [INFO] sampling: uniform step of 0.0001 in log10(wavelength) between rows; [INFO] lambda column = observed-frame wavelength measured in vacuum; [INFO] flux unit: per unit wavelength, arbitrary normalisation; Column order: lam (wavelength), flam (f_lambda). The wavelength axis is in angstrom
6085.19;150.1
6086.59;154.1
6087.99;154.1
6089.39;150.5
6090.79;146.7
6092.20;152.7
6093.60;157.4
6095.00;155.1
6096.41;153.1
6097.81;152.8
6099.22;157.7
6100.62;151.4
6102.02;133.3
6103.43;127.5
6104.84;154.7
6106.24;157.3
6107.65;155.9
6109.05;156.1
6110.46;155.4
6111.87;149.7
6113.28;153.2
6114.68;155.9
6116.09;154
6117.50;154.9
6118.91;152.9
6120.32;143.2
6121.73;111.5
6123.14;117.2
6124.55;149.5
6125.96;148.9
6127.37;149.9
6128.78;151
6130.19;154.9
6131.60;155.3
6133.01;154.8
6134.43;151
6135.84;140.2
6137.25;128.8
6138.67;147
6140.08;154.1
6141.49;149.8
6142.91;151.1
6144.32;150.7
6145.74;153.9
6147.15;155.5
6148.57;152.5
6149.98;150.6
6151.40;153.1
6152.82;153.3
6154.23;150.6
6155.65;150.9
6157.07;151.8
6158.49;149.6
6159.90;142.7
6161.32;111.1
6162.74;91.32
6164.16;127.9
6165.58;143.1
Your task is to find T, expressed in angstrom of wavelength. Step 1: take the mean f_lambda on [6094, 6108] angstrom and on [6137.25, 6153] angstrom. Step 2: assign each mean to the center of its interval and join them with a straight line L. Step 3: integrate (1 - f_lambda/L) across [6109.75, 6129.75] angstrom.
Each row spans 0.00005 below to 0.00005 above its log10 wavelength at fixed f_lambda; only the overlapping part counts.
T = 0.5 angstrom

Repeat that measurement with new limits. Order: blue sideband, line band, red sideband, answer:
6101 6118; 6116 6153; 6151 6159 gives 0.86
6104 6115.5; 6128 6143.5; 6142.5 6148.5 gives 0.45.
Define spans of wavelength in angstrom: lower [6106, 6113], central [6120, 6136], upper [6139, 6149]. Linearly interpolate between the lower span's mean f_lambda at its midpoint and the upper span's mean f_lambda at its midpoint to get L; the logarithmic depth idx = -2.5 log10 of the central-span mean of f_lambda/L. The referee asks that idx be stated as 0.07 mag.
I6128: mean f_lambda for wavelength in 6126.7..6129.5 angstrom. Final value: 151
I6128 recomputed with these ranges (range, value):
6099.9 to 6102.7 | 143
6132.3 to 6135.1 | 153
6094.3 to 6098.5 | 154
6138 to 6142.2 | 150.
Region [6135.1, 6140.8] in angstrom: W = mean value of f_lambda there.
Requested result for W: 143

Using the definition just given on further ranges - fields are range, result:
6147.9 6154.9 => 152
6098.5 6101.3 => 155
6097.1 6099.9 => 155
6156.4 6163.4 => 130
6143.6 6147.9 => 153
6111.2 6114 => 152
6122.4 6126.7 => 138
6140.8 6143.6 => 150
